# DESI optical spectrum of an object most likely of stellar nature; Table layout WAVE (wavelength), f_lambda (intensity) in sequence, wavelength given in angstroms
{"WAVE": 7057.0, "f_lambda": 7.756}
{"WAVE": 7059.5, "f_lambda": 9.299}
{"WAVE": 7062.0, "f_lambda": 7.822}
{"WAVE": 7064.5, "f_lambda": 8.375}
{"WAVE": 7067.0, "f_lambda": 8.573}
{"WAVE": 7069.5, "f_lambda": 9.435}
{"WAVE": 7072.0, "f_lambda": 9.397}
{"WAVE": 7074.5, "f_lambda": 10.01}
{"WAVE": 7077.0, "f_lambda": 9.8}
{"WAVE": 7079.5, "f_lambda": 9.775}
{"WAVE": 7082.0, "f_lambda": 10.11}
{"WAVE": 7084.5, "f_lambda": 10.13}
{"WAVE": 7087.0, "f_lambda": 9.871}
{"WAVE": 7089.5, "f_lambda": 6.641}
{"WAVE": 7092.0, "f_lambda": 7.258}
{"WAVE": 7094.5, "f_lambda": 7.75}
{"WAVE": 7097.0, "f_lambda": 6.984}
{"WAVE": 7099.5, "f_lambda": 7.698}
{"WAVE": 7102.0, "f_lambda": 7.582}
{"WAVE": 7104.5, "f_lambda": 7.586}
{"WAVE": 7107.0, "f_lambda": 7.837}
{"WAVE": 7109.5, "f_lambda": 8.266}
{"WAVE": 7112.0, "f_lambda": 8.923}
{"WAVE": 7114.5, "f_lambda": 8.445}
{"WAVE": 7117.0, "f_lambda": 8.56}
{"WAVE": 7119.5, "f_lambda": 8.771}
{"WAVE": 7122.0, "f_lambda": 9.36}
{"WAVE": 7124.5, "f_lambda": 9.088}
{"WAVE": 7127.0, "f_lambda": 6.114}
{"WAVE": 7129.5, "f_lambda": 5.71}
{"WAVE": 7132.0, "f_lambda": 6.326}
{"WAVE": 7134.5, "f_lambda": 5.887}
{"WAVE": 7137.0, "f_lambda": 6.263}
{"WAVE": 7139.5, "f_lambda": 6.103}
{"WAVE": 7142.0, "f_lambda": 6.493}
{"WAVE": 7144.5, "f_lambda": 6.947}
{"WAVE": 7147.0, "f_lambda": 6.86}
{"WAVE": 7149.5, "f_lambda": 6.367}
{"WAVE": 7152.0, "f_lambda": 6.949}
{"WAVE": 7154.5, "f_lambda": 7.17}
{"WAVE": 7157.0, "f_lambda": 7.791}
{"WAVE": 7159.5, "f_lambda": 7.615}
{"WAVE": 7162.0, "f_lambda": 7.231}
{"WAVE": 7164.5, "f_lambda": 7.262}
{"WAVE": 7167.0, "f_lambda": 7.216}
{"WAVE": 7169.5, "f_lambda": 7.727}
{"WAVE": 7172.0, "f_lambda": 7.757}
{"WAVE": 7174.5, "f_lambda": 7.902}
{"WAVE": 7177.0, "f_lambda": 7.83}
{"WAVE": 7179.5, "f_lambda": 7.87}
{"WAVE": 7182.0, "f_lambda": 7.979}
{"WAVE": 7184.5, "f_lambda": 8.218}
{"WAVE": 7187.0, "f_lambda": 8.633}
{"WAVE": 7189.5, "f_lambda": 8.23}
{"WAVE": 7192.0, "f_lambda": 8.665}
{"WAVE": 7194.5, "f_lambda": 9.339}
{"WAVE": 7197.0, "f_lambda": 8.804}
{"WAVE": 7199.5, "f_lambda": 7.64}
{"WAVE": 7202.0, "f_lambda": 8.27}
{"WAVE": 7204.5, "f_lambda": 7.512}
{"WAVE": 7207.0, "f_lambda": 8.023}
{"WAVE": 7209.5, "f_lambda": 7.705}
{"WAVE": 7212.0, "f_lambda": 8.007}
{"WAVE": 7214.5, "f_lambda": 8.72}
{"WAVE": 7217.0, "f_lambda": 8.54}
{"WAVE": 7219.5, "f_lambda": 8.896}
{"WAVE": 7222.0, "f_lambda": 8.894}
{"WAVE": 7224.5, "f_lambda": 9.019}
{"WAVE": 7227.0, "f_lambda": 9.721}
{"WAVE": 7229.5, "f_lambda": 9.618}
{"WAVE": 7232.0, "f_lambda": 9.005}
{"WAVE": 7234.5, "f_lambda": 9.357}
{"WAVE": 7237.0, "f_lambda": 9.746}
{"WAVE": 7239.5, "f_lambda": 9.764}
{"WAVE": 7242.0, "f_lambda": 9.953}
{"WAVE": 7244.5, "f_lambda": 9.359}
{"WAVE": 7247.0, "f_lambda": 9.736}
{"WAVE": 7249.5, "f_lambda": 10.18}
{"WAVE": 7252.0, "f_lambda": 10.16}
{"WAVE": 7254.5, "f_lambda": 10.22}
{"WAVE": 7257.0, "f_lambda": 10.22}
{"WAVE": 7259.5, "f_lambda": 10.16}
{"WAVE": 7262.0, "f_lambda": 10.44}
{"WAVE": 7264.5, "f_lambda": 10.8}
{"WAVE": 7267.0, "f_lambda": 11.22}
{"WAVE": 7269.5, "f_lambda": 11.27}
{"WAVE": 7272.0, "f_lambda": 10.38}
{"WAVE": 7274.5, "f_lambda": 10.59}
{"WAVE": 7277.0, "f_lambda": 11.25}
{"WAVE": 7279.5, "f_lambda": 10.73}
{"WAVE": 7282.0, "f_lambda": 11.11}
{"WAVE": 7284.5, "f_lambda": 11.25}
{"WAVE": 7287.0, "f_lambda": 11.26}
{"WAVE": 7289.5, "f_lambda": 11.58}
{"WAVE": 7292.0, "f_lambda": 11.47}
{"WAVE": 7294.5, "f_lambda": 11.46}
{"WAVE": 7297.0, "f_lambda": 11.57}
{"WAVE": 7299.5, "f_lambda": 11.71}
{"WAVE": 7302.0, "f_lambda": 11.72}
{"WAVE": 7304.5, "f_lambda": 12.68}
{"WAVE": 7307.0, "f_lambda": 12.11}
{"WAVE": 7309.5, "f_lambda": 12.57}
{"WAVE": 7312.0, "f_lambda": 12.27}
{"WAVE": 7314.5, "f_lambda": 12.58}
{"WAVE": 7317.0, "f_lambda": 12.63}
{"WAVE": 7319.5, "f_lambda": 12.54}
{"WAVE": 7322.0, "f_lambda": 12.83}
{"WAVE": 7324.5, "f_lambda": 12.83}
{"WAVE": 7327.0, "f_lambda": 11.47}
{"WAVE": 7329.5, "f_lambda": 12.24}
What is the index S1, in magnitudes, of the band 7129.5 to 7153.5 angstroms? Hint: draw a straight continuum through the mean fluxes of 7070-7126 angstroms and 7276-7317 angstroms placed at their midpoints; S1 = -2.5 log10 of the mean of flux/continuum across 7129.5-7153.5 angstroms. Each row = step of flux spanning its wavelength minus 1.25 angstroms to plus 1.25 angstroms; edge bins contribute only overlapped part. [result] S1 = 0.402 mag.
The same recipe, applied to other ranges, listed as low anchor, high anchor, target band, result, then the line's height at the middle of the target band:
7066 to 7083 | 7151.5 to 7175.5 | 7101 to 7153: 0.14 mag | 8.34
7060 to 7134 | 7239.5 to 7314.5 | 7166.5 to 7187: 0.21 mag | 9.53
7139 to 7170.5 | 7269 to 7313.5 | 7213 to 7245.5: 0.03 mag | 9.49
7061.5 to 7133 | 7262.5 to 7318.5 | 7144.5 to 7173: 0.28 mag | 9.38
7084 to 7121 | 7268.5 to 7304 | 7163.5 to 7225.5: 0.18 mag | 9.7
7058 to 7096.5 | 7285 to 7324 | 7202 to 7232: 0.25 mag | 10.8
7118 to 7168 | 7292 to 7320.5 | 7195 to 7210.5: 0.11 mag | 8.93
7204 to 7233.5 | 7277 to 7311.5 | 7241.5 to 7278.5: -0.01 mag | 10.3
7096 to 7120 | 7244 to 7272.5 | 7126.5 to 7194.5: 0.22 mag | 8.86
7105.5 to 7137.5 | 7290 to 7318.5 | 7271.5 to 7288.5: 0.05 mag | 11.5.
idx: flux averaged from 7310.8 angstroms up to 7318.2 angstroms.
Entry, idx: 12.5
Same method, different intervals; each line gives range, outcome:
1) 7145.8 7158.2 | 7.02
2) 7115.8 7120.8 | 8.67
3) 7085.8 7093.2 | 7.91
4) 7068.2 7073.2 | 9.41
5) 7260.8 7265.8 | 10.6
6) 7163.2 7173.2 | 7.49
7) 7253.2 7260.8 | 10.2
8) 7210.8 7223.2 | 8.61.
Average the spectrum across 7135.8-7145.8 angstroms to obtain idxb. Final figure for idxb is 6.45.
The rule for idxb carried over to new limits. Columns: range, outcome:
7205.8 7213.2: 7.91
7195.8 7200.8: 8.22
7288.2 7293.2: 11.5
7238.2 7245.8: 9.69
